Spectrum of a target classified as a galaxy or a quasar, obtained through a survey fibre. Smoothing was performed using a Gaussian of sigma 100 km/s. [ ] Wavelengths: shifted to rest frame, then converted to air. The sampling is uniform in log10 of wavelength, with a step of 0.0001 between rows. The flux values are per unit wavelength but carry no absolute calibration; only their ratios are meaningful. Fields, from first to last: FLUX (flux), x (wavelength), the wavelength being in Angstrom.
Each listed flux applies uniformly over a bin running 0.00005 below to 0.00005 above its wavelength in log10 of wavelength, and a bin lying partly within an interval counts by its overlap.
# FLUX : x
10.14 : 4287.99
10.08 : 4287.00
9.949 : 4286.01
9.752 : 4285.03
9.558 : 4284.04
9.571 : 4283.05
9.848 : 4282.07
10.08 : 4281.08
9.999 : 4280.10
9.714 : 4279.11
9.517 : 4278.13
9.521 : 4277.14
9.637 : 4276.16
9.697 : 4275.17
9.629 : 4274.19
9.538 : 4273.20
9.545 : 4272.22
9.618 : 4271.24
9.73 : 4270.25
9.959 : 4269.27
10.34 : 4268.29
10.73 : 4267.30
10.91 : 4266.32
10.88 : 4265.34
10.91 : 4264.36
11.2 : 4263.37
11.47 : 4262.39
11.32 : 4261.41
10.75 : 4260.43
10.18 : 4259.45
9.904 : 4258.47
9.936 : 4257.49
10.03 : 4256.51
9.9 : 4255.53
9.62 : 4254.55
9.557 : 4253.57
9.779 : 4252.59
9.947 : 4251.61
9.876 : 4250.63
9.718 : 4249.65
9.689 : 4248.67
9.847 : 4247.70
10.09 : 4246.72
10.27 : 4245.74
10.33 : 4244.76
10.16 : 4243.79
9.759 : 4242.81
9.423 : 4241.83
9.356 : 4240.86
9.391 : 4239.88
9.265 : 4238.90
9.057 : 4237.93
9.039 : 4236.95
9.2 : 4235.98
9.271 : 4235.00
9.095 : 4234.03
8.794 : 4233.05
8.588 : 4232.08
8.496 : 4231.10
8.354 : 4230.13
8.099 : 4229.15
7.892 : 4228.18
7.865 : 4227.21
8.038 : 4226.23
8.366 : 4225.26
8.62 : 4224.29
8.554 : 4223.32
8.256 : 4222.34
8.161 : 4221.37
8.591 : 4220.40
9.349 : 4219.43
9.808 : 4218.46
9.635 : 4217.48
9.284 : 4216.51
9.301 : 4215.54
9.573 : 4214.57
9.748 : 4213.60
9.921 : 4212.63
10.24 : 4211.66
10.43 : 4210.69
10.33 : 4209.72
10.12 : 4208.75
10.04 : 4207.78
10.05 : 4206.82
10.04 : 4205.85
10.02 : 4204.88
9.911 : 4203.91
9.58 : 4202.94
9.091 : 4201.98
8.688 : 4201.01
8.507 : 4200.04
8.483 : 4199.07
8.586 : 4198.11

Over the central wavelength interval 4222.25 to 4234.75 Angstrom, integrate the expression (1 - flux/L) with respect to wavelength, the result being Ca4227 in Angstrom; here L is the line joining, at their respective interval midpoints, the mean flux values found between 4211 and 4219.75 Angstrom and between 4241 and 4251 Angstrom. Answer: 1.7 Angstrom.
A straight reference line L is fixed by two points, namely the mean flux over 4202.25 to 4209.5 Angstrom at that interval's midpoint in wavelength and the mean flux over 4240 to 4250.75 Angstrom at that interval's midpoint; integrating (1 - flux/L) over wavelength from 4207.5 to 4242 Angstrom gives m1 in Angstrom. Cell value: 2.86 Angstrom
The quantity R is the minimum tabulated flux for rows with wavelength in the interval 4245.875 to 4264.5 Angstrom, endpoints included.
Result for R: 9.557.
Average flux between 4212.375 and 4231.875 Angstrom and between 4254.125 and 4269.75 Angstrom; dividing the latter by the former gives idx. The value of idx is 1.2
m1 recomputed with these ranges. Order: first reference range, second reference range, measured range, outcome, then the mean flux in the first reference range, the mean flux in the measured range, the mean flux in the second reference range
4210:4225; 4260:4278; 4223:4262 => 1.5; 9.3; 9.4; 10.3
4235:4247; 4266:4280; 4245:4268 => -1.3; 9.59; 10.3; 9.85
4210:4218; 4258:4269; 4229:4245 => 1.7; 9.77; 9.16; 10.8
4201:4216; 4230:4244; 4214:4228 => 1.1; 9.86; 8.8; 9.15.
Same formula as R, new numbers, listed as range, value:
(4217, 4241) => 7.865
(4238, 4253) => 9.265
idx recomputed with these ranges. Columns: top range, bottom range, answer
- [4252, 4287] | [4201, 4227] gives 1.07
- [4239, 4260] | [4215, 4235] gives 1.13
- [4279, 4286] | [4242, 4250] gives 0.98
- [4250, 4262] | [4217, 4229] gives 1.17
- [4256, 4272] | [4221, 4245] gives 1.18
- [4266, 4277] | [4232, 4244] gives 1.07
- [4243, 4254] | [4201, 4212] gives 1.00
